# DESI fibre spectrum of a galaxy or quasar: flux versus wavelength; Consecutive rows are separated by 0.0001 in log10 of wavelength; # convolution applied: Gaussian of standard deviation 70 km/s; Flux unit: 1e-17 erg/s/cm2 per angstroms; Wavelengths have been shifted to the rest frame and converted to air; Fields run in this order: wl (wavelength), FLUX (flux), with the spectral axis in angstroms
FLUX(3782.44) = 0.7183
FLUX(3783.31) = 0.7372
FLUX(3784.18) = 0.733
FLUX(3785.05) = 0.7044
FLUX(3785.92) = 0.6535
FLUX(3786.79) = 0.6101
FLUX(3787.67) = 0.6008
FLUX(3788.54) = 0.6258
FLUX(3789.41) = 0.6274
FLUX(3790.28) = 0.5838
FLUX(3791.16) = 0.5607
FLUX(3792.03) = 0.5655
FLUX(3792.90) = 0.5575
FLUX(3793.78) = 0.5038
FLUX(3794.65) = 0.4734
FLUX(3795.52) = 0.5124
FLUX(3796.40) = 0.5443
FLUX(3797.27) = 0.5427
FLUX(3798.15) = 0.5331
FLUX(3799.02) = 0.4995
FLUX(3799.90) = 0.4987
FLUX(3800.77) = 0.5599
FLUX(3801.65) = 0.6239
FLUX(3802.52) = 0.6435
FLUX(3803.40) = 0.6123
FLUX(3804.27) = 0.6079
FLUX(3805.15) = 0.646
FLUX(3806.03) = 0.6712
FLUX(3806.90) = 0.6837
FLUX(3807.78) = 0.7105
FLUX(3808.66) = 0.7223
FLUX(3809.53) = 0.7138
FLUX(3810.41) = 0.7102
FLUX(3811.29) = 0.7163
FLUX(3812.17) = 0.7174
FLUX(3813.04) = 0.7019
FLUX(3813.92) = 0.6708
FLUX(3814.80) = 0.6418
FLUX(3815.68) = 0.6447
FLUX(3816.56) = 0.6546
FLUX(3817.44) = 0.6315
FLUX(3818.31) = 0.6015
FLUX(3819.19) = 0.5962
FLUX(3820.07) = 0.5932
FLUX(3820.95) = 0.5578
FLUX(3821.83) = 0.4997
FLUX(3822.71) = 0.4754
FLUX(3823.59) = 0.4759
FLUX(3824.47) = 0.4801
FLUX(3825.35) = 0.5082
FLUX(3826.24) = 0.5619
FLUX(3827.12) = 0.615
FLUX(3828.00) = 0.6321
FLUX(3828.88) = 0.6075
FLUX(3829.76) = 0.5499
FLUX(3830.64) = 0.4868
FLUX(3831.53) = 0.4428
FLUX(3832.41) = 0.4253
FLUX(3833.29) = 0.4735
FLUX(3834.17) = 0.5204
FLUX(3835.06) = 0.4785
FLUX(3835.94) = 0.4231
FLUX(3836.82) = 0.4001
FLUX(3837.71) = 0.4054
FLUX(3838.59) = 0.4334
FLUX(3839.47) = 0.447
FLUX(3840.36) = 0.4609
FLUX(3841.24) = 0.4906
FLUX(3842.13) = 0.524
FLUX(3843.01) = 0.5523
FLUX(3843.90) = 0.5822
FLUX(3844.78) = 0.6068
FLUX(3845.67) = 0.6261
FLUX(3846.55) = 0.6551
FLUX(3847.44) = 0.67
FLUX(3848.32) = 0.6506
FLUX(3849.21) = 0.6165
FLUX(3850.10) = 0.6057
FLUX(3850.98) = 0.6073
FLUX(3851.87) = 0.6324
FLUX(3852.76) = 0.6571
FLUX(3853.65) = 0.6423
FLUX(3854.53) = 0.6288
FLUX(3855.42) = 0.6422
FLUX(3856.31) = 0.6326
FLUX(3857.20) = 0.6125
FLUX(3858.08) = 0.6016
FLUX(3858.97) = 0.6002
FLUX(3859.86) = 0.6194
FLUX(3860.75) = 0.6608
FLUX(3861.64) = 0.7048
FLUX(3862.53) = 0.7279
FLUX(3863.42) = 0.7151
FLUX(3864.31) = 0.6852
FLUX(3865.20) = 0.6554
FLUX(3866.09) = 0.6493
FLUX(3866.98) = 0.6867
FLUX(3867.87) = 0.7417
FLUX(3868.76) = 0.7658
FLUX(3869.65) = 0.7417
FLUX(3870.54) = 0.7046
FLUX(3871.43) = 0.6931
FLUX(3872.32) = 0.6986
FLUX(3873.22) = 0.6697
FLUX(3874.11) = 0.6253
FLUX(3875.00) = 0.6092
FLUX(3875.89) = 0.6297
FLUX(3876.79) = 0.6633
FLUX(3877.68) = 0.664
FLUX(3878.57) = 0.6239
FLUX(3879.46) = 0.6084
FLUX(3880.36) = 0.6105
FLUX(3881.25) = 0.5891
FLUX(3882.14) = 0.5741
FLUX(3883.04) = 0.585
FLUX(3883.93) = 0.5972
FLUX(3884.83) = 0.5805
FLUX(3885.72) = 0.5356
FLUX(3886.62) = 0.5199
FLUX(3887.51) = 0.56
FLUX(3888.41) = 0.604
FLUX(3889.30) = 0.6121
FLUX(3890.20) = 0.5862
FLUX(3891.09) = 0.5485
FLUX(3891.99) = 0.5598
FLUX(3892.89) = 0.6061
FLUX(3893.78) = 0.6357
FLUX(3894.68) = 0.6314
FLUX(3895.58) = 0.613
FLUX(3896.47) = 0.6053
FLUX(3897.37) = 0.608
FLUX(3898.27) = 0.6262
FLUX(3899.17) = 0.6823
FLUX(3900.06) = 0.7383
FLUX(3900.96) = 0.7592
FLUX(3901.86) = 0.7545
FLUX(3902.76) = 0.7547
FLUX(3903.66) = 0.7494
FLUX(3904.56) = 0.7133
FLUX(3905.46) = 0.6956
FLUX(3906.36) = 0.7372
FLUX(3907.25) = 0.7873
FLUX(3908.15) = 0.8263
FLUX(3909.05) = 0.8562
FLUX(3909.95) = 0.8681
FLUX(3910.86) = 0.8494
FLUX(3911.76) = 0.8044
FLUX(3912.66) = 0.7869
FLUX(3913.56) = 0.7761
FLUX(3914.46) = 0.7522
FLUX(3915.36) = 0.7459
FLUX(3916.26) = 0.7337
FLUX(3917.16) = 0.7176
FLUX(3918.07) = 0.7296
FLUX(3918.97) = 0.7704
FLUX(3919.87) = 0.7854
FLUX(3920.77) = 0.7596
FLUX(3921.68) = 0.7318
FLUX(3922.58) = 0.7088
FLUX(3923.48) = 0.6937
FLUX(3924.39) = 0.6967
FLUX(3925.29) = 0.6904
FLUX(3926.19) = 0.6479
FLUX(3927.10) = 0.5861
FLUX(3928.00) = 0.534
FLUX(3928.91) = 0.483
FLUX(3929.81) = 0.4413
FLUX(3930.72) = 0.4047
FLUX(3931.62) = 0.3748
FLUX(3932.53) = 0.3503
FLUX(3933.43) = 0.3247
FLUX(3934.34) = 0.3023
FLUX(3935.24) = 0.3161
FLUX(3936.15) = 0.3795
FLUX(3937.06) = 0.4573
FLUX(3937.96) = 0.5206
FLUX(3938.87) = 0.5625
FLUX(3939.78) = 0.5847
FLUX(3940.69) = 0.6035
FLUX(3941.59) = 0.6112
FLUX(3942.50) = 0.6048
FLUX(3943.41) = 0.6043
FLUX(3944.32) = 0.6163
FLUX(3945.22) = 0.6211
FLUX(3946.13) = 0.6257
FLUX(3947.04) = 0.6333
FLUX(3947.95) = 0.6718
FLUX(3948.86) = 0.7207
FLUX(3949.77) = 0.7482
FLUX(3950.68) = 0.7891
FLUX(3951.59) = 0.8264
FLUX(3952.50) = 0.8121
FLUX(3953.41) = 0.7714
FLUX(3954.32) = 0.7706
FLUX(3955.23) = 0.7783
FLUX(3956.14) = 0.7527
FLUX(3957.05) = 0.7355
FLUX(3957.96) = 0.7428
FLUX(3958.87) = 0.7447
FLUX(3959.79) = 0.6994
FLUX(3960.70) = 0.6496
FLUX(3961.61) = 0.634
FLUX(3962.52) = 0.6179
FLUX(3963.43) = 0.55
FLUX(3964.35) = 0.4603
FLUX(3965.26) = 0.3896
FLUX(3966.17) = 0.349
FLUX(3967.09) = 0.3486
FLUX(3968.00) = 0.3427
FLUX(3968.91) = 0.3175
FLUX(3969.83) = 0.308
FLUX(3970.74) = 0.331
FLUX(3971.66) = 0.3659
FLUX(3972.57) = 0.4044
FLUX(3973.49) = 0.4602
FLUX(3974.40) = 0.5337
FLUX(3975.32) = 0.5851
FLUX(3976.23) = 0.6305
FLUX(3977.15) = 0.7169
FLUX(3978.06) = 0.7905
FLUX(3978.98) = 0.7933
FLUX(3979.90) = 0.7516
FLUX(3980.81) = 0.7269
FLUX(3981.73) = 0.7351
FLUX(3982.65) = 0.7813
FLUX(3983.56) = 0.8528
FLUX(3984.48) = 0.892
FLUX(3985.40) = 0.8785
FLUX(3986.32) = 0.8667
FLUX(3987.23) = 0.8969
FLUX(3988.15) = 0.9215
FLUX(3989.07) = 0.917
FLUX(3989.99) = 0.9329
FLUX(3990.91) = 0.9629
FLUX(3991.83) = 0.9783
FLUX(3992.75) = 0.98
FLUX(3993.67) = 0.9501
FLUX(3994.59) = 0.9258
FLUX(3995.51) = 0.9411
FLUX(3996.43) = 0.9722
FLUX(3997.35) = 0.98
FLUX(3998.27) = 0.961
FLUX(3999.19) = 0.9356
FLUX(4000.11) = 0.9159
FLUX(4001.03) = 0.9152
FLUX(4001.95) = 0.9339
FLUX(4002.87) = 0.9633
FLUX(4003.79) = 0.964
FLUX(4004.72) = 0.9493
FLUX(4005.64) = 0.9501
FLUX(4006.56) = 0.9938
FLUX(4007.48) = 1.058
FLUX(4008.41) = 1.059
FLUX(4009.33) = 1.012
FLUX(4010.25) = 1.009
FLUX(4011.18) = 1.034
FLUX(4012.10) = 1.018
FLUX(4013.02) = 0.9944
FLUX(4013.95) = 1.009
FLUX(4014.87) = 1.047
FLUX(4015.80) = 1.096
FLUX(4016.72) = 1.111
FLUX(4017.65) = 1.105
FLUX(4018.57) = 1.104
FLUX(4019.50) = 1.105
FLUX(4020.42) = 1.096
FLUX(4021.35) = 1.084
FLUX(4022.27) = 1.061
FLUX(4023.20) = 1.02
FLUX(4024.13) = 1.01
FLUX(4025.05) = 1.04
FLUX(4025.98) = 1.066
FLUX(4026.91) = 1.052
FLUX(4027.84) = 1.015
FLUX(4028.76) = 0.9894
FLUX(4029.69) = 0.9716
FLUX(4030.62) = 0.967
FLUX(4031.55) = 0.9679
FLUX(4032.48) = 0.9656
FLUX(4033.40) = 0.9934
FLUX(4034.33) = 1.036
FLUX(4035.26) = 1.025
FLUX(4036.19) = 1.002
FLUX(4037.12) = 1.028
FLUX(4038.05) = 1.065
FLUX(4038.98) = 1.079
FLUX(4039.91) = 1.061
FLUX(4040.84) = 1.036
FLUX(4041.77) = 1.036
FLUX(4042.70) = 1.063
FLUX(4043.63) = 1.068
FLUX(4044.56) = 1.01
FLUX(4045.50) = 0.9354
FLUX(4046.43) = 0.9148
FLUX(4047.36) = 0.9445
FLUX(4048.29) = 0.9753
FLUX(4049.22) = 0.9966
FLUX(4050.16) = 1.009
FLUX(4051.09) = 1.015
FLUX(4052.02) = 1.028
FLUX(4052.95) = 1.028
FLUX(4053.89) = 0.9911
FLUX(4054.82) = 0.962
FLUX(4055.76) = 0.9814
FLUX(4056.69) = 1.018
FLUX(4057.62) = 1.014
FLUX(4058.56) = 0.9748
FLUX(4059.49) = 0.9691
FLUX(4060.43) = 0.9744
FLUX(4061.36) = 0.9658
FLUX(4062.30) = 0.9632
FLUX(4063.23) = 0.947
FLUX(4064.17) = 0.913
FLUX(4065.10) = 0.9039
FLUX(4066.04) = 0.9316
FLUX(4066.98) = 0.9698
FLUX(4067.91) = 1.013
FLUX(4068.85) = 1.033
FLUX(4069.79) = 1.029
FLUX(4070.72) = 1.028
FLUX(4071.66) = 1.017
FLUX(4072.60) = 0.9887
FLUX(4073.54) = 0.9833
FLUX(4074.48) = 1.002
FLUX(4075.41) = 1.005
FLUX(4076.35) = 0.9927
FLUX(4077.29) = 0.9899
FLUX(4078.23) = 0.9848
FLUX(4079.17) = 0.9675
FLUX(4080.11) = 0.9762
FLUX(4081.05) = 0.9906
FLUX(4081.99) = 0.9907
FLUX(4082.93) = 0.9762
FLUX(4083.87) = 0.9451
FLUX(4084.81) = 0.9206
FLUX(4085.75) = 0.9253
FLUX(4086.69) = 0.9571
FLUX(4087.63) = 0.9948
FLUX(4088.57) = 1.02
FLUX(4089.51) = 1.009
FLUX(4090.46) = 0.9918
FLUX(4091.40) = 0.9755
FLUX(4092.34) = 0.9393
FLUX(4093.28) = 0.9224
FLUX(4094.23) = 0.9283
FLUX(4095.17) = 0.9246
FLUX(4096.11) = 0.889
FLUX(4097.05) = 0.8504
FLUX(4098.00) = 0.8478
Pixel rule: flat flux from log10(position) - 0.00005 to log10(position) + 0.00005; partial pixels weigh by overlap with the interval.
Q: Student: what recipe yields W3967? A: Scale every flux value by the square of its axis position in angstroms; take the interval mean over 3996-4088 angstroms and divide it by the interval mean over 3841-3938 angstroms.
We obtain 1.69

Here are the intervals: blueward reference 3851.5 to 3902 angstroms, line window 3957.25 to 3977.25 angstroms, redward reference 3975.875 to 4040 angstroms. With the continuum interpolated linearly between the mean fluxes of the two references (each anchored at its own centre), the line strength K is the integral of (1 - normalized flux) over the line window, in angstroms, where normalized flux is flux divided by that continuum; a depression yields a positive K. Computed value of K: 8.2 angstroms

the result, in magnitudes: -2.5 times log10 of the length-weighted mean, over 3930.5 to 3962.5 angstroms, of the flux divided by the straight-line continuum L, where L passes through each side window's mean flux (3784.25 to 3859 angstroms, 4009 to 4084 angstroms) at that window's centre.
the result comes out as 0.32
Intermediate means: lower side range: 0.583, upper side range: 1.01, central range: 0.612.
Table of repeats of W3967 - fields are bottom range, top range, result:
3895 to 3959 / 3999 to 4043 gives 1.61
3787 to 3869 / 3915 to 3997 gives 1.18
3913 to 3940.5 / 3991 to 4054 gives 1.81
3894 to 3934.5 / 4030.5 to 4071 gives 1.59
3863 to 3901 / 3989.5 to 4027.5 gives 1.69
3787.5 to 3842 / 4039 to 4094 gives 1.98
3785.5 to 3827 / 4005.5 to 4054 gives 1.92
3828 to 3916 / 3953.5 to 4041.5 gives 1.45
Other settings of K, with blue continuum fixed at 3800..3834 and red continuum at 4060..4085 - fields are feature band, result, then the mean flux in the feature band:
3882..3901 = 2.83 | 0.605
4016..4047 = -3.91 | 1.03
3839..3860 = 1.64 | 0.598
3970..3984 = 3.59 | 0.624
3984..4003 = -1.59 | 0.934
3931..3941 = 4.45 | 0.431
